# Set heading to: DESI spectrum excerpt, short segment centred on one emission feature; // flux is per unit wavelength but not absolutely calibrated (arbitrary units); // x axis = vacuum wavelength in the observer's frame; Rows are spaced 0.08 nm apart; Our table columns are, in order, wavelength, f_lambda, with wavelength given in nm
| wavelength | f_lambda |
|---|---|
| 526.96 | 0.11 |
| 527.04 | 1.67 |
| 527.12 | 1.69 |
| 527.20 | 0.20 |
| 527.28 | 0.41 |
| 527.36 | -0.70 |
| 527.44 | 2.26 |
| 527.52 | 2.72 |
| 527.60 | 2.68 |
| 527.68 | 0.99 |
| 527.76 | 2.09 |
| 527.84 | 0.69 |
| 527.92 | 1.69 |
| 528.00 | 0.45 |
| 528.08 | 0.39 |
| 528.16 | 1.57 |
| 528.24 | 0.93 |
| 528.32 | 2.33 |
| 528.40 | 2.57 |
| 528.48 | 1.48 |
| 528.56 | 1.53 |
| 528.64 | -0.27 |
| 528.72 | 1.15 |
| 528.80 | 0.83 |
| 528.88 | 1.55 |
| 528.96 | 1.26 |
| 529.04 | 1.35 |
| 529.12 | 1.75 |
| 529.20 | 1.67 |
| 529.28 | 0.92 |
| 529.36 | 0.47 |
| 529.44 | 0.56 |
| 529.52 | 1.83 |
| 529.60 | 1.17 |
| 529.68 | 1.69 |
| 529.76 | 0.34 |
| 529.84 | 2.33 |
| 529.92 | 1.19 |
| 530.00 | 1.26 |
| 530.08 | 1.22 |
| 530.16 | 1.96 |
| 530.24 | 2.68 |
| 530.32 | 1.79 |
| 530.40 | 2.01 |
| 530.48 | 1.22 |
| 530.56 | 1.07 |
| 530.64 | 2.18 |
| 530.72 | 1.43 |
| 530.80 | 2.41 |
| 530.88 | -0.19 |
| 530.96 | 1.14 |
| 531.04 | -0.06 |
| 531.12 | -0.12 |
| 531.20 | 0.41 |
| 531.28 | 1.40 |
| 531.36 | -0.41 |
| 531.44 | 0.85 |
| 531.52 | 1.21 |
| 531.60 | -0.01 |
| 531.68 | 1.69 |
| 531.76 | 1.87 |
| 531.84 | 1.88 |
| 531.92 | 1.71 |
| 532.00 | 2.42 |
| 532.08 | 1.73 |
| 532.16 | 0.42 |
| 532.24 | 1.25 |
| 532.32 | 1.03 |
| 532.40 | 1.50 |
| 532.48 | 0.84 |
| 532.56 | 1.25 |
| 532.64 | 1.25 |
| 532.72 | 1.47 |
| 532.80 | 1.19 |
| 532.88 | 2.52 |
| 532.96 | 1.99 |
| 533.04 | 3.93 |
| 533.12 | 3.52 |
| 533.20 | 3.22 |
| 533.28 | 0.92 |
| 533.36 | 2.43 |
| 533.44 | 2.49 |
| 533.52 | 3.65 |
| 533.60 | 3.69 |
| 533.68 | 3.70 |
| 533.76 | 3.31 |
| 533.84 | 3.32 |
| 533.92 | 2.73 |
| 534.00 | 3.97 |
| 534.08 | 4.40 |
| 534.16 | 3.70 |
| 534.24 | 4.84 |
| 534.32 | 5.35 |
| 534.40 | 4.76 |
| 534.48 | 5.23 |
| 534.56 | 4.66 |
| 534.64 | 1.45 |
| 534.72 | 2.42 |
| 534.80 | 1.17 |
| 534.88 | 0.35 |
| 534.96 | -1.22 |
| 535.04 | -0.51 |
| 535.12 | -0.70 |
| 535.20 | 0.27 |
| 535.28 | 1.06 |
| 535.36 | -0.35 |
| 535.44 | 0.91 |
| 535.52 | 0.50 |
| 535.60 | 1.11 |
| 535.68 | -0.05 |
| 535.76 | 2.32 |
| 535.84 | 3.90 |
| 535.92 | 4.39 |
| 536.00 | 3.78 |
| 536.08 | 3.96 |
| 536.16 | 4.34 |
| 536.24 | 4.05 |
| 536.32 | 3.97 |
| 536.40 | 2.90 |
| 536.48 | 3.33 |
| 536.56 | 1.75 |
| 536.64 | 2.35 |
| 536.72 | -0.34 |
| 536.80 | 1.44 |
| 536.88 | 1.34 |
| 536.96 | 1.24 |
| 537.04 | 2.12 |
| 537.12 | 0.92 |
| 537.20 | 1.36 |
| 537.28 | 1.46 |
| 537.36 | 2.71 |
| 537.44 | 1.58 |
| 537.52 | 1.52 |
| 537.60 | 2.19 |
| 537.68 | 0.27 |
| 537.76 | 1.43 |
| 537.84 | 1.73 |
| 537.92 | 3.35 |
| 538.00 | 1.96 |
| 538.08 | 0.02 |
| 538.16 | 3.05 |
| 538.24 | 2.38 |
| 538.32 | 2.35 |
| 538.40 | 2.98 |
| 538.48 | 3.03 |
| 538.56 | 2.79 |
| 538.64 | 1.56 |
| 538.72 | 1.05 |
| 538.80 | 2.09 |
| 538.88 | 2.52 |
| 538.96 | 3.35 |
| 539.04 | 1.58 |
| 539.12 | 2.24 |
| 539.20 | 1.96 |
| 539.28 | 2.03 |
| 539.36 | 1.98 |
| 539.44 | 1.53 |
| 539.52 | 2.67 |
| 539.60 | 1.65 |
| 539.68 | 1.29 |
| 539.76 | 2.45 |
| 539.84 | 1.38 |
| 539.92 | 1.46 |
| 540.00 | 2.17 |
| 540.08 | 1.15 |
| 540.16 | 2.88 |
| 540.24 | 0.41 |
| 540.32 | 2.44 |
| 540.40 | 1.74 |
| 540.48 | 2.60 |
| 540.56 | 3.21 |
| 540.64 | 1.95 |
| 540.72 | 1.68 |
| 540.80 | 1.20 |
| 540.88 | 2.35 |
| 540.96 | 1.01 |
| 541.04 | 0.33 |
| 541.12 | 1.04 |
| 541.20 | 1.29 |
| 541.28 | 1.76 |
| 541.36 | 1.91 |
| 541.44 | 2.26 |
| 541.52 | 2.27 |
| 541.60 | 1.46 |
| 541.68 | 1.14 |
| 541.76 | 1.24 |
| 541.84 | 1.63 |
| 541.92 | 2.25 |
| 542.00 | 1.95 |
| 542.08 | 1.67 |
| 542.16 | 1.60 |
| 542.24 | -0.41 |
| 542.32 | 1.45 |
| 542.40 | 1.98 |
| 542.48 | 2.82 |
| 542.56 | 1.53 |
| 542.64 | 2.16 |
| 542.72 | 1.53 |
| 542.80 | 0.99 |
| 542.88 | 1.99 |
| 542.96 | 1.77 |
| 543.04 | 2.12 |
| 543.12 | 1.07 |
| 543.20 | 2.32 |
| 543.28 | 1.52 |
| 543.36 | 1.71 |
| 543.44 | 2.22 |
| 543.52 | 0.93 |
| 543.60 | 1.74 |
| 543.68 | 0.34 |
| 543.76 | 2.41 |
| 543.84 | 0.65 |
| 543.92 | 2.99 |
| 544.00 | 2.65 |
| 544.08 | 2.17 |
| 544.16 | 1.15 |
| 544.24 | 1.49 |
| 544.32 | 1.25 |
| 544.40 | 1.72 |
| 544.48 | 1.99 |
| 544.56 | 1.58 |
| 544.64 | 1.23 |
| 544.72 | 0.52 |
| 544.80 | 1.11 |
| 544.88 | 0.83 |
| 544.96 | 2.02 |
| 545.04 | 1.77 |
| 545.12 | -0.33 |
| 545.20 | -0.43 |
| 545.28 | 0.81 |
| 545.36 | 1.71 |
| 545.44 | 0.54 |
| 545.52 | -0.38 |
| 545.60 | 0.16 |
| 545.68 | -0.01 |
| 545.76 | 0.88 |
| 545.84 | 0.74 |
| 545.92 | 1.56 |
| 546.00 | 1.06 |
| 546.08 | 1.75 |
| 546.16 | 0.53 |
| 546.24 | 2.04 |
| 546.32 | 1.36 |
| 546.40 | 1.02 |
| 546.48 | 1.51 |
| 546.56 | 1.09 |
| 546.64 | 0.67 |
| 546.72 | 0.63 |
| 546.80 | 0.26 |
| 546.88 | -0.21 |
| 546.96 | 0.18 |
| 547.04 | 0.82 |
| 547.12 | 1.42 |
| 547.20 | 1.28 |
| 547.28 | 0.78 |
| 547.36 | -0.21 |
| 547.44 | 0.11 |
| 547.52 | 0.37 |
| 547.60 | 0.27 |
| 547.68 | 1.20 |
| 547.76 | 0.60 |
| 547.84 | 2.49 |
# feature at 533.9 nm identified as Lyman alpha 1216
